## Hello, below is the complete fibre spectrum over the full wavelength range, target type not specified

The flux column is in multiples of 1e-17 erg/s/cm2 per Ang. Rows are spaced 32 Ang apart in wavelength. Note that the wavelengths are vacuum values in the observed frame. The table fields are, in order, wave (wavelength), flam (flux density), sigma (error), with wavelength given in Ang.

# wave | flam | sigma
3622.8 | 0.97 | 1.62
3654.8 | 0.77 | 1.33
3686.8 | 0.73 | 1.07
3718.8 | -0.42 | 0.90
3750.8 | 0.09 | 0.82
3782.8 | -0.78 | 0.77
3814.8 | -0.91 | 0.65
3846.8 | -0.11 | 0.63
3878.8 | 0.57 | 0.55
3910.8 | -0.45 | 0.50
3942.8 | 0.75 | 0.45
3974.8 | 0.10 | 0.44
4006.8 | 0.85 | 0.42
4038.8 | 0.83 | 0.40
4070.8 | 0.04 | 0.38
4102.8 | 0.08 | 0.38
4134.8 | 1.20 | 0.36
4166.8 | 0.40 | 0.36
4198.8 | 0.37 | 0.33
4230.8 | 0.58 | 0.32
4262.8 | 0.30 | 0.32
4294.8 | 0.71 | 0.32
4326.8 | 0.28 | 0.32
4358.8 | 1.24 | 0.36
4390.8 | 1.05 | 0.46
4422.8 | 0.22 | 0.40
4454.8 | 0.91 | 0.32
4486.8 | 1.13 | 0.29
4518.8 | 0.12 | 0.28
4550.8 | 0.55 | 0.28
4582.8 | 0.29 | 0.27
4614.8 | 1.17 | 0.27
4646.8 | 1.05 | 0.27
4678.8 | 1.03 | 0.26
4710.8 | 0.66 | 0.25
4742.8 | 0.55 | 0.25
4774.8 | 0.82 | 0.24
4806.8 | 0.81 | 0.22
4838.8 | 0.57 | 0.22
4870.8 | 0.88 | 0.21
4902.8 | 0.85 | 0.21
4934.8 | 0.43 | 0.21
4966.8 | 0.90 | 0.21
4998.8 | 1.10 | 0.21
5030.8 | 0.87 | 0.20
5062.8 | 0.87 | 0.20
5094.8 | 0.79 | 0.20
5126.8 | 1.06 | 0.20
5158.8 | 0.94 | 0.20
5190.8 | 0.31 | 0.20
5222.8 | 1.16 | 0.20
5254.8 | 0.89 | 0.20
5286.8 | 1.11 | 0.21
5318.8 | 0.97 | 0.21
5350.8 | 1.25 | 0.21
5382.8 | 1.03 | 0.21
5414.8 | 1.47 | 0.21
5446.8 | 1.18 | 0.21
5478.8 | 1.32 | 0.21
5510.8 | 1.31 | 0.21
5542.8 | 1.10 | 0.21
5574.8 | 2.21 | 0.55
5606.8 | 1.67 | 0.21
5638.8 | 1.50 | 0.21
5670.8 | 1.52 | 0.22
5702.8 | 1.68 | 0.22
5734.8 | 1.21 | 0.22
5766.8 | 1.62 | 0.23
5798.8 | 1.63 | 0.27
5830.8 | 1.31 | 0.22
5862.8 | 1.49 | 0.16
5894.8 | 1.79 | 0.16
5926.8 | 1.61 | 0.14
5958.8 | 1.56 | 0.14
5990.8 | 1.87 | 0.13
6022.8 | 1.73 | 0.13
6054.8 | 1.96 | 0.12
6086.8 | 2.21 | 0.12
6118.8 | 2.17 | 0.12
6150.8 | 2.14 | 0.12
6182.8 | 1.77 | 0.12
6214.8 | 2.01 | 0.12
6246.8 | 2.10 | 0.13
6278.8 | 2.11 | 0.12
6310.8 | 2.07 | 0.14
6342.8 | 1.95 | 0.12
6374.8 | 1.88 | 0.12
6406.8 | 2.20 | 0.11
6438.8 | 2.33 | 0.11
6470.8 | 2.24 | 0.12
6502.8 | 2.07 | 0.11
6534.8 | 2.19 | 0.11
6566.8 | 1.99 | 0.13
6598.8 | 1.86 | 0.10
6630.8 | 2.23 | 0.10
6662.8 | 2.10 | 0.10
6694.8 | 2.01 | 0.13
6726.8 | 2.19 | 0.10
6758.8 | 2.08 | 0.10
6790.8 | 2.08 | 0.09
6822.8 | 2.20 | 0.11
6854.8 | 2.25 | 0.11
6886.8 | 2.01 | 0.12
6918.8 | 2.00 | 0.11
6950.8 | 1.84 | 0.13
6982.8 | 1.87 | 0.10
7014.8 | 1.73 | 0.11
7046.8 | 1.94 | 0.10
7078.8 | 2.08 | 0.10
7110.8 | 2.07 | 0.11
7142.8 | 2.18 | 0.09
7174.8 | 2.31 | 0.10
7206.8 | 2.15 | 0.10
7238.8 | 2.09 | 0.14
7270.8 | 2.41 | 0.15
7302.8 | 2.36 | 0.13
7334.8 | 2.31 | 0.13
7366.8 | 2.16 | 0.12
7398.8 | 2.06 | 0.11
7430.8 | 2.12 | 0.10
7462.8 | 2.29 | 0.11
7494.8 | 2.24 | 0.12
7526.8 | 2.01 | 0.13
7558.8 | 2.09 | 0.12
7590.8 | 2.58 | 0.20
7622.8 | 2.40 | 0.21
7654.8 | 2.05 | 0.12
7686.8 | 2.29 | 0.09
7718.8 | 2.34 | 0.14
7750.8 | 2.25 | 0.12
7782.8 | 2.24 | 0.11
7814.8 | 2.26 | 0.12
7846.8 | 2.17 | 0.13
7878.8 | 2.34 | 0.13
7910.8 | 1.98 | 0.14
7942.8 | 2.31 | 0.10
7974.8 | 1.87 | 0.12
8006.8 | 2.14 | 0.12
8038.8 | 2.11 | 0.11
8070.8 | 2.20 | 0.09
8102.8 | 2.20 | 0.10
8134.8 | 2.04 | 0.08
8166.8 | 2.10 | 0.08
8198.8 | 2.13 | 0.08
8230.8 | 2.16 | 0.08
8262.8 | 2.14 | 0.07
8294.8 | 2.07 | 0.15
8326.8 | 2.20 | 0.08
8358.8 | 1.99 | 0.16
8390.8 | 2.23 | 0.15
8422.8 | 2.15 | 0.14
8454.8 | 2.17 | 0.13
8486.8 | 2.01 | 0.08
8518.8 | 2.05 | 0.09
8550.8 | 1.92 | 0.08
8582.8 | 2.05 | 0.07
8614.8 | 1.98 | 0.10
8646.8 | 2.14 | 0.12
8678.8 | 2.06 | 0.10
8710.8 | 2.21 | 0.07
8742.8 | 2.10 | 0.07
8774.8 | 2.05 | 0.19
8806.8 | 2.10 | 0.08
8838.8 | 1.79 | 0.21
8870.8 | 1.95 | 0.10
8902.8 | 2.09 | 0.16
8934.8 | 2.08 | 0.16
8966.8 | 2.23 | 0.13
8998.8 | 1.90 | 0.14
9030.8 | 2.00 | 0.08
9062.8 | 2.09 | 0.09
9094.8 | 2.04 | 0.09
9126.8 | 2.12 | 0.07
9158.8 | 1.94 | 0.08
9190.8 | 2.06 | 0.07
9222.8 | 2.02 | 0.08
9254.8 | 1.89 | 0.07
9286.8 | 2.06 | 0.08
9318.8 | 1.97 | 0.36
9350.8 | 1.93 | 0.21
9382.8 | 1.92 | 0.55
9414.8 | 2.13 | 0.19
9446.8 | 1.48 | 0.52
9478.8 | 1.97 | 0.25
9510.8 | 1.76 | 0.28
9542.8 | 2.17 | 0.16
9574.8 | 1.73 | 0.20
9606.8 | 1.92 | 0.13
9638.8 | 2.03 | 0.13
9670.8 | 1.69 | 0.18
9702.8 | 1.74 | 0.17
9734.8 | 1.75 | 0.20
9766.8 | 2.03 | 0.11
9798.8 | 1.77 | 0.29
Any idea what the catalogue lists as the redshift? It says 0.35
